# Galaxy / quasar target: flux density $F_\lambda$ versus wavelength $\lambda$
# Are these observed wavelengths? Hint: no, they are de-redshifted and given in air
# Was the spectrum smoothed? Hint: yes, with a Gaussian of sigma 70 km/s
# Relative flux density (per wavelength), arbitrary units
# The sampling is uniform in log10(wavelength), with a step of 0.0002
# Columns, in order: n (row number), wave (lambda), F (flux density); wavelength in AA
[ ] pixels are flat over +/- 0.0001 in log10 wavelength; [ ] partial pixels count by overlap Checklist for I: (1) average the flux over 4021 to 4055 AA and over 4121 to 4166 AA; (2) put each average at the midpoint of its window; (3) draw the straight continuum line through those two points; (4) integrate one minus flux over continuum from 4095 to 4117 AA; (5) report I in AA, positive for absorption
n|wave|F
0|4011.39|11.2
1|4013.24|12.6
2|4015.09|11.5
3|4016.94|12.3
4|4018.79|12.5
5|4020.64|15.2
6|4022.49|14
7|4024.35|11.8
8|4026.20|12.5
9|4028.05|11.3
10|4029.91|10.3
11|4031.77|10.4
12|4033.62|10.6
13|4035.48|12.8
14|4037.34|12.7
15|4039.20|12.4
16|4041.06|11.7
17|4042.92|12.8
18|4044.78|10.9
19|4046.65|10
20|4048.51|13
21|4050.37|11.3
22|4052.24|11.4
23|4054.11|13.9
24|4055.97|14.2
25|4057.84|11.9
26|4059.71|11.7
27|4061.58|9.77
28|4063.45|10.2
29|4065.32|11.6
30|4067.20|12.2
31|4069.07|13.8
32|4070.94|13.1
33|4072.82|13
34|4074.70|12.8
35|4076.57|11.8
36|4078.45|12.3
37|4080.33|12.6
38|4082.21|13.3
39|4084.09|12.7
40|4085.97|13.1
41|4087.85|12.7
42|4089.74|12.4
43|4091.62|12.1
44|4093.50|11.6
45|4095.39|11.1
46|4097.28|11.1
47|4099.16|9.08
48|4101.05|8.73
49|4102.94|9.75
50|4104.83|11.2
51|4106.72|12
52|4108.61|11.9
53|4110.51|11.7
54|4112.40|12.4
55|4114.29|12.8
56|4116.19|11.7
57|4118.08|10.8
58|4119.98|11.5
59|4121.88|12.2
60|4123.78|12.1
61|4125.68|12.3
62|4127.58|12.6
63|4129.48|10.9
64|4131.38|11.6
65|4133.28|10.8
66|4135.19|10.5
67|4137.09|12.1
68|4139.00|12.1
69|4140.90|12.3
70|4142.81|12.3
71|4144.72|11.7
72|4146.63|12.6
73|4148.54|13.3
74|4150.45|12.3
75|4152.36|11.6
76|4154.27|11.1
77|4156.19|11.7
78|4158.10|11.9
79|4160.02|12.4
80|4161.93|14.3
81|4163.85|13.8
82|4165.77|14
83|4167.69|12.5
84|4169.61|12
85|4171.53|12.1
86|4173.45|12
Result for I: 1.7 AA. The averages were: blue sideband 11.9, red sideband 12.2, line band 11.1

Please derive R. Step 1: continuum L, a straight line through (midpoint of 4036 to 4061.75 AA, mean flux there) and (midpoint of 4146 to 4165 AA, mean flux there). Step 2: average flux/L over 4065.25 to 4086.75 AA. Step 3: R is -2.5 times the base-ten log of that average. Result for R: -0.05 mag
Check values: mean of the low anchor 12.1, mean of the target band 12.7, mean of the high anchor 12.5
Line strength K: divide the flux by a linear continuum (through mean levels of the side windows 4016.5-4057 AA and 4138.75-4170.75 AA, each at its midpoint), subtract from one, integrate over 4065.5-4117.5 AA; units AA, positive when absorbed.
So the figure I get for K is 1.6 AA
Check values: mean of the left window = 12.2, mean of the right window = 12.5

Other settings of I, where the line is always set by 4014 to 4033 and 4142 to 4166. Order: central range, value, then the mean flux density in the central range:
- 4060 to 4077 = 0.3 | 12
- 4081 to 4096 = -0.1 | 12.4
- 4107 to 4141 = 1.7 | 11.8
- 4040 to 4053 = 0.7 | 11.6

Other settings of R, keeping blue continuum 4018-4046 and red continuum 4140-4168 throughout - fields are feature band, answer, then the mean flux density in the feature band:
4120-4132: 0.044 mag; 11.9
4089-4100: 0.099 mag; 11.2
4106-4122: 0.046 mag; 11.9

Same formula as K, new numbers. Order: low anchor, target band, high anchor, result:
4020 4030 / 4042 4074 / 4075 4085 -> 1.4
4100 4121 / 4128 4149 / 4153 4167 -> 0.5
